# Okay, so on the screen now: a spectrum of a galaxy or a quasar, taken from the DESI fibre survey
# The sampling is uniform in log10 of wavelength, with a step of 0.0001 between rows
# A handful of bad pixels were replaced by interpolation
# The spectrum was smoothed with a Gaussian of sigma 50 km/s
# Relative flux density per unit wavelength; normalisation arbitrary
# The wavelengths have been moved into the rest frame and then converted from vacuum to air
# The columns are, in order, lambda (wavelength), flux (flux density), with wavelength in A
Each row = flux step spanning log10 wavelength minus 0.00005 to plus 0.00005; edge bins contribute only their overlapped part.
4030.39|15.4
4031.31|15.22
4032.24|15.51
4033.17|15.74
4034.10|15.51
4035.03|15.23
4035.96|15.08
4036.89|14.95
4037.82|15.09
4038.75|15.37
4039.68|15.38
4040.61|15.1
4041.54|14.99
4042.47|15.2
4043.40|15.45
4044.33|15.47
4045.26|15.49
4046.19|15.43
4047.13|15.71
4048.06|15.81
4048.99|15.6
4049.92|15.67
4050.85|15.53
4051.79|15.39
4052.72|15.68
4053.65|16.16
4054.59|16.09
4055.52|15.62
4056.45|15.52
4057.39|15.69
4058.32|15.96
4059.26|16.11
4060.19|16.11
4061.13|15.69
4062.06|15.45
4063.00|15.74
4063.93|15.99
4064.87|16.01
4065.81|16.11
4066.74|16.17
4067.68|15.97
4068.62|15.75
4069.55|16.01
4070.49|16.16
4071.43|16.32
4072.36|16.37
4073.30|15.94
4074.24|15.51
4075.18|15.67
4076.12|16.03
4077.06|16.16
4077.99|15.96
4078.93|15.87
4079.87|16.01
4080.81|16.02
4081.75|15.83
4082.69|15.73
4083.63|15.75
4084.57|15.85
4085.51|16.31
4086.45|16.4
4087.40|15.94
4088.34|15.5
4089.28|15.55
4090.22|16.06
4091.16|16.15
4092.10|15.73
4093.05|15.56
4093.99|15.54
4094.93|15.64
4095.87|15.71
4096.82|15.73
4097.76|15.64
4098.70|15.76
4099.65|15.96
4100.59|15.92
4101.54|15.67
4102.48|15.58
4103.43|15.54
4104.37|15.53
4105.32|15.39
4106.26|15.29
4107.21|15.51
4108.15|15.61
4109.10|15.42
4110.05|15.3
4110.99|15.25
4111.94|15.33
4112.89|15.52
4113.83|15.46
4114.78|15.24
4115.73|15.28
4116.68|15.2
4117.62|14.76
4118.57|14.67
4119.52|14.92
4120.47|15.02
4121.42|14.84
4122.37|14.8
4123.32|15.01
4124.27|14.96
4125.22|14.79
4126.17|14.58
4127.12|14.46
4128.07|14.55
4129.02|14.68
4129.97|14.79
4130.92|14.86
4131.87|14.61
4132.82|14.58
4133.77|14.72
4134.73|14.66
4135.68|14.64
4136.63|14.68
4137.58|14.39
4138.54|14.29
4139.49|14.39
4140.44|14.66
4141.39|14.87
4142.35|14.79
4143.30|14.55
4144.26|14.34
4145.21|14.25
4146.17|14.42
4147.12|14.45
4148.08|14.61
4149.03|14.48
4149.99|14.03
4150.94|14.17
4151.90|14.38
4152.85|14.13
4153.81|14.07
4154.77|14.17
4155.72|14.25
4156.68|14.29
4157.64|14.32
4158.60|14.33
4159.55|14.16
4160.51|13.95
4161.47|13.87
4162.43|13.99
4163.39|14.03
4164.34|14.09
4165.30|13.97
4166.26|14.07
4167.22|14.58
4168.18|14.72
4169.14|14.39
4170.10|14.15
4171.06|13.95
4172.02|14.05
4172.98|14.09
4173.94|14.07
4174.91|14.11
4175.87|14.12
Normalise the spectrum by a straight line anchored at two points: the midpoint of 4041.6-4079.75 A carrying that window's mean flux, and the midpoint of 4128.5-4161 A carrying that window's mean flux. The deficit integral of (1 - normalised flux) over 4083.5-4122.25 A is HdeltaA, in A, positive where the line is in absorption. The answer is -1.0 A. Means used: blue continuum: 15.8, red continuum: 14.4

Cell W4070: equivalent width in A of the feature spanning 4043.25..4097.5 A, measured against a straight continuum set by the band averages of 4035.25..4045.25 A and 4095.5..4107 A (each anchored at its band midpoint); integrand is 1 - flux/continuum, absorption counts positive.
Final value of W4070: -1.4 A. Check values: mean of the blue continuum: 15.2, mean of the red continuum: 15.6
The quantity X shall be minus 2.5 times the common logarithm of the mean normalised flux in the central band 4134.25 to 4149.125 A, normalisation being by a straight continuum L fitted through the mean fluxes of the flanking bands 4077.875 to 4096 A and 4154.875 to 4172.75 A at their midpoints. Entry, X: 0.01 mag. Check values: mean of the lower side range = 15.9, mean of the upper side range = 14.2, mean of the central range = 14.5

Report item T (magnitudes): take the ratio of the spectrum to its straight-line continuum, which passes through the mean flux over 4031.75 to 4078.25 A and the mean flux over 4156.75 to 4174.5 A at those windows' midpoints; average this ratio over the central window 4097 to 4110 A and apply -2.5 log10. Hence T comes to -0.04 mag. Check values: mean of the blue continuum 15.7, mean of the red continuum 14.2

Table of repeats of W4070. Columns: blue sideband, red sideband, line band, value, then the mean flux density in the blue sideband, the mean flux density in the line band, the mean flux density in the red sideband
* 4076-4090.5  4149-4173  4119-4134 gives 0.2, 15.9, 14.8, 14.2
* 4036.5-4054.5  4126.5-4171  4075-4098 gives -1.3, 15.5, 15.9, 14.4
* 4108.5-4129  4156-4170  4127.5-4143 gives 0.1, 15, 14.6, 14.2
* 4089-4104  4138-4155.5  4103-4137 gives 0.2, 15.7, 15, 14.4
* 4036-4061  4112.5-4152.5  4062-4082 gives -0.9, 15.6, 16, 14.7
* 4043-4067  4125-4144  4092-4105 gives -0.5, 15.8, 15.7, 14.6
